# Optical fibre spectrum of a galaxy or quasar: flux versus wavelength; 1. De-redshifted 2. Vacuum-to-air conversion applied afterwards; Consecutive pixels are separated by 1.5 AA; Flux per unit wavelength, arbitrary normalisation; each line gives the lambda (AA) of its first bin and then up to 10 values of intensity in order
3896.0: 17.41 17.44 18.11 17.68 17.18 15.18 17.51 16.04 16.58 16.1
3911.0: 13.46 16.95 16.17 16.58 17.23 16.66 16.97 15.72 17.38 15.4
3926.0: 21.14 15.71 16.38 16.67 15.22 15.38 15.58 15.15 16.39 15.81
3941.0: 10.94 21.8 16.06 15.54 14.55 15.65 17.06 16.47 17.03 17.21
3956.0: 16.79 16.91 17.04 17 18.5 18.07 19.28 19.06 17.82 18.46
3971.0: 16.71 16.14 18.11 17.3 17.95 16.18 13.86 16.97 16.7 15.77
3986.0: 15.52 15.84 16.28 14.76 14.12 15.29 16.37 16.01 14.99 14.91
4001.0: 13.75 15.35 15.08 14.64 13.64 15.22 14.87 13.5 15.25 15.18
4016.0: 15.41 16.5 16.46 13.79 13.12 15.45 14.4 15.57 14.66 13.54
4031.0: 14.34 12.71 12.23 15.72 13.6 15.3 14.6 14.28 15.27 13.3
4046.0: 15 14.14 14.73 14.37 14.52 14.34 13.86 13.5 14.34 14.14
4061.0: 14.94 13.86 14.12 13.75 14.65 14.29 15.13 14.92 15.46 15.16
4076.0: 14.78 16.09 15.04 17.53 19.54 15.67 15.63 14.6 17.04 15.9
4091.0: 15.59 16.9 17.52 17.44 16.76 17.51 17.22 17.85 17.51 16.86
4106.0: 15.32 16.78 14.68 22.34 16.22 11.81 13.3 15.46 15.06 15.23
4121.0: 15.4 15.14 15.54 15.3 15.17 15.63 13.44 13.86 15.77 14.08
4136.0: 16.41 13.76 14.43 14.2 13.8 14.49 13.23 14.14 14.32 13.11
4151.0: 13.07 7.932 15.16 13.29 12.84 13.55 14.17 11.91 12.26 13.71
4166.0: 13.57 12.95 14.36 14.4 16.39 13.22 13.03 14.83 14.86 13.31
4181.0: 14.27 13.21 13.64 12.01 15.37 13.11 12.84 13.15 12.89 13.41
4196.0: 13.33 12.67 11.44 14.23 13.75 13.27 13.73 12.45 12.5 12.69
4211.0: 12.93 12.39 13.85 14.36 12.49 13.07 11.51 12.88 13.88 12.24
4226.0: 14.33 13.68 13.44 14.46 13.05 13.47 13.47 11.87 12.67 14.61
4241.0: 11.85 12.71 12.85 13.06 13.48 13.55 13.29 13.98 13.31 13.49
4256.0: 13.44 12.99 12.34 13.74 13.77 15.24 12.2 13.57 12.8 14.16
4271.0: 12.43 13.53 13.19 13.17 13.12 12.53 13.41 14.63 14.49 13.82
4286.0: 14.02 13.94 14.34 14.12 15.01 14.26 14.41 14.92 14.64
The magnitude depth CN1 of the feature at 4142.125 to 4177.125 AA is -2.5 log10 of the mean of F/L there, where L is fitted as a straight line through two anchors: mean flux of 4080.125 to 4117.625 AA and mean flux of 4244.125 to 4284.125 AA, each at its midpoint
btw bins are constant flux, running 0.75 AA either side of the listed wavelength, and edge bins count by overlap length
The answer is 0.142 mag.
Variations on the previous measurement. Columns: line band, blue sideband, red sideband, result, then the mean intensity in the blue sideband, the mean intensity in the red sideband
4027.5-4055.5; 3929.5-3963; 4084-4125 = 0.14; 16.3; 16.2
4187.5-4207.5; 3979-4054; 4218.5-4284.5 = 0.04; 14.8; 13.3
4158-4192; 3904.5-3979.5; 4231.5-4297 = 0.06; 16.7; 13.5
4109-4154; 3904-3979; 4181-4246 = -0.02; 16.7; 13.1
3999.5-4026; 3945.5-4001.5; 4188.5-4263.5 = 0.08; 16.5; 13.2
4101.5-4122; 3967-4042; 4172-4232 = -0.12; 15.3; 13.3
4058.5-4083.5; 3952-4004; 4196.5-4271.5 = 0.01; 16.5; 13.2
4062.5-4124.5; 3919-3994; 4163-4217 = -0.08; 16.6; 13.5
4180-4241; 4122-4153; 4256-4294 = 0.05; 14.2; 13.6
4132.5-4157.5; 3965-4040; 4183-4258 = 0.02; 15.4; 13.2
